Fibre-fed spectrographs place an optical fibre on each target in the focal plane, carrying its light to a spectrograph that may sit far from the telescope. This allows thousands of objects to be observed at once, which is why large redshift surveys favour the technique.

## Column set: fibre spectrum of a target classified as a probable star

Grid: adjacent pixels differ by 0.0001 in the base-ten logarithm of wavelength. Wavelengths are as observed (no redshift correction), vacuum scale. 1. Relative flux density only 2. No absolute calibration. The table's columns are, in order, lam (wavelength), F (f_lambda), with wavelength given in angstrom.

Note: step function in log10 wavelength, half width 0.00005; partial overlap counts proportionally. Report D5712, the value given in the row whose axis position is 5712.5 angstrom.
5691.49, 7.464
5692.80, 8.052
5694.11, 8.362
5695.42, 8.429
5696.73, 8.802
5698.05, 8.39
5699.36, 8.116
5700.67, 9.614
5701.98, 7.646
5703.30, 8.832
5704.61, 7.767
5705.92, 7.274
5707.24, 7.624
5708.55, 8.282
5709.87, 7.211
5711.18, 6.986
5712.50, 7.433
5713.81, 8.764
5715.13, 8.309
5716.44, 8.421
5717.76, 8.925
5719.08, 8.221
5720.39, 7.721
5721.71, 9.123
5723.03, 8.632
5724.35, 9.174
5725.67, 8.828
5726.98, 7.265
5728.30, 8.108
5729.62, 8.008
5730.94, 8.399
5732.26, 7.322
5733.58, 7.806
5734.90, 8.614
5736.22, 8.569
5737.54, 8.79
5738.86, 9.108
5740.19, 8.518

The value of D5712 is 7.433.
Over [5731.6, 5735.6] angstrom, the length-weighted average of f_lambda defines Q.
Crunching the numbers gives 7.92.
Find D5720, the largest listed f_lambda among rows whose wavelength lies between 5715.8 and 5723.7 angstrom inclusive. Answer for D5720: 9.123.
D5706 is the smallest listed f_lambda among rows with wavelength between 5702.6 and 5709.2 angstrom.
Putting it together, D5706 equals 7.274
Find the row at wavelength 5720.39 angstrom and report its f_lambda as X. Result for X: 7.721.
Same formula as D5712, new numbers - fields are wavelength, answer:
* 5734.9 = 8.614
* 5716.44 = 8.421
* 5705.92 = 7.274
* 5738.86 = 9.108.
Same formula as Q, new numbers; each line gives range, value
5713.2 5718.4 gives 8.6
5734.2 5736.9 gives 8.59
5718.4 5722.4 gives 8.36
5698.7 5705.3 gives 8.4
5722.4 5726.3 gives 8.87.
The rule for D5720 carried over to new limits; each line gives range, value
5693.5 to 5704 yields 9.614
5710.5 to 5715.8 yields 8.764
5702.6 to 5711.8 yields 8.832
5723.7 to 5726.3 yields 9.174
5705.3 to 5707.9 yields 7.624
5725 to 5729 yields 8.828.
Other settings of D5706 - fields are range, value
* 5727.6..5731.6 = 8.008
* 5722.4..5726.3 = 8.632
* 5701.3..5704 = 7.646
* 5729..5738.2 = 7.322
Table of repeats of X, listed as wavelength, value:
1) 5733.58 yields 7.806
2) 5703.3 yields 8.832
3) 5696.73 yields 8.802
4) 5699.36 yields 8.116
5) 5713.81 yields 8.764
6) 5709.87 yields 7.211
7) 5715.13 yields 8.309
